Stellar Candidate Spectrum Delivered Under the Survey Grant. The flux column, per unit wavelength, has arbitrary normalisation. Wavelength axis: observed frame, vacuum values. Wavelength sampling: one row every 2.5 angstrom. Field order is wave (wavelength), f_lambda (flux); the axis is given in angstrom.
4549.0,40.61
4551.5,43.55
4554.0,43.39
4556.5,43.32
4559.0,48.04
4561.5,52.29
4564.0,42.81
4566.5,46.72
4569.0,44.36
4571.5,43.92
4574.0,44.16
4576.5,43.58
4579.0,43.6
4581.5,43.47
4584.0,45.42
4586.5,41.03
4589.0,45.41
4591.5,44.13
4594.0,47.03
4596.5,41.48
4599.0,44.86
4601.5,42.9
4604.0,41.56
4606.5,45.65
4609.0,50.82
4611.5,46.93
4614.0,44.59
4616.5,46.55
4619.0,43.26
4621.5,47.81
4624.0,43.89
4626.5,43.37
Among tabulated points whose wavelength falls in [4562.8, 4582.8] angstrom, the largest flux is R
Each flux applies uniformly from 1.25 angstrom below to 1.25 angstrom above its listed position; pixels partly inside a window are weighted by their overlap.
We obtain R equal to 46.72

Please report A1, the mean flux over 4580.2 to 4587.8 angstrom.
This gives 43.3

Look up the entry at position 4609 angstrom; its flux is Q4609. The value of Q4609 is 50.82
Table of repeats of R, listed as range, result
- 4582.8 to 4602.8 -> 47.03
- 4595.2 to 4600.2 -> 44.86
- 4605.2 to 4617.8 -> 50.82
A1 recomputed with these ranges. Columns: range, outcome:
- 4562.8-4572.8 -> 44.5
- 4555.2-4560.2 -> 45.6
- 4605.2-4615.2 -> 47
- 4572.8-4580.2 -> 43.8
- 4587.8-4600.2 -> 44.6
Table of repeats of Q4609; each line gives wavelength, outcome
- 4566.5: 46.72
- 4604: 41.56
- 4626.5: 43.37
